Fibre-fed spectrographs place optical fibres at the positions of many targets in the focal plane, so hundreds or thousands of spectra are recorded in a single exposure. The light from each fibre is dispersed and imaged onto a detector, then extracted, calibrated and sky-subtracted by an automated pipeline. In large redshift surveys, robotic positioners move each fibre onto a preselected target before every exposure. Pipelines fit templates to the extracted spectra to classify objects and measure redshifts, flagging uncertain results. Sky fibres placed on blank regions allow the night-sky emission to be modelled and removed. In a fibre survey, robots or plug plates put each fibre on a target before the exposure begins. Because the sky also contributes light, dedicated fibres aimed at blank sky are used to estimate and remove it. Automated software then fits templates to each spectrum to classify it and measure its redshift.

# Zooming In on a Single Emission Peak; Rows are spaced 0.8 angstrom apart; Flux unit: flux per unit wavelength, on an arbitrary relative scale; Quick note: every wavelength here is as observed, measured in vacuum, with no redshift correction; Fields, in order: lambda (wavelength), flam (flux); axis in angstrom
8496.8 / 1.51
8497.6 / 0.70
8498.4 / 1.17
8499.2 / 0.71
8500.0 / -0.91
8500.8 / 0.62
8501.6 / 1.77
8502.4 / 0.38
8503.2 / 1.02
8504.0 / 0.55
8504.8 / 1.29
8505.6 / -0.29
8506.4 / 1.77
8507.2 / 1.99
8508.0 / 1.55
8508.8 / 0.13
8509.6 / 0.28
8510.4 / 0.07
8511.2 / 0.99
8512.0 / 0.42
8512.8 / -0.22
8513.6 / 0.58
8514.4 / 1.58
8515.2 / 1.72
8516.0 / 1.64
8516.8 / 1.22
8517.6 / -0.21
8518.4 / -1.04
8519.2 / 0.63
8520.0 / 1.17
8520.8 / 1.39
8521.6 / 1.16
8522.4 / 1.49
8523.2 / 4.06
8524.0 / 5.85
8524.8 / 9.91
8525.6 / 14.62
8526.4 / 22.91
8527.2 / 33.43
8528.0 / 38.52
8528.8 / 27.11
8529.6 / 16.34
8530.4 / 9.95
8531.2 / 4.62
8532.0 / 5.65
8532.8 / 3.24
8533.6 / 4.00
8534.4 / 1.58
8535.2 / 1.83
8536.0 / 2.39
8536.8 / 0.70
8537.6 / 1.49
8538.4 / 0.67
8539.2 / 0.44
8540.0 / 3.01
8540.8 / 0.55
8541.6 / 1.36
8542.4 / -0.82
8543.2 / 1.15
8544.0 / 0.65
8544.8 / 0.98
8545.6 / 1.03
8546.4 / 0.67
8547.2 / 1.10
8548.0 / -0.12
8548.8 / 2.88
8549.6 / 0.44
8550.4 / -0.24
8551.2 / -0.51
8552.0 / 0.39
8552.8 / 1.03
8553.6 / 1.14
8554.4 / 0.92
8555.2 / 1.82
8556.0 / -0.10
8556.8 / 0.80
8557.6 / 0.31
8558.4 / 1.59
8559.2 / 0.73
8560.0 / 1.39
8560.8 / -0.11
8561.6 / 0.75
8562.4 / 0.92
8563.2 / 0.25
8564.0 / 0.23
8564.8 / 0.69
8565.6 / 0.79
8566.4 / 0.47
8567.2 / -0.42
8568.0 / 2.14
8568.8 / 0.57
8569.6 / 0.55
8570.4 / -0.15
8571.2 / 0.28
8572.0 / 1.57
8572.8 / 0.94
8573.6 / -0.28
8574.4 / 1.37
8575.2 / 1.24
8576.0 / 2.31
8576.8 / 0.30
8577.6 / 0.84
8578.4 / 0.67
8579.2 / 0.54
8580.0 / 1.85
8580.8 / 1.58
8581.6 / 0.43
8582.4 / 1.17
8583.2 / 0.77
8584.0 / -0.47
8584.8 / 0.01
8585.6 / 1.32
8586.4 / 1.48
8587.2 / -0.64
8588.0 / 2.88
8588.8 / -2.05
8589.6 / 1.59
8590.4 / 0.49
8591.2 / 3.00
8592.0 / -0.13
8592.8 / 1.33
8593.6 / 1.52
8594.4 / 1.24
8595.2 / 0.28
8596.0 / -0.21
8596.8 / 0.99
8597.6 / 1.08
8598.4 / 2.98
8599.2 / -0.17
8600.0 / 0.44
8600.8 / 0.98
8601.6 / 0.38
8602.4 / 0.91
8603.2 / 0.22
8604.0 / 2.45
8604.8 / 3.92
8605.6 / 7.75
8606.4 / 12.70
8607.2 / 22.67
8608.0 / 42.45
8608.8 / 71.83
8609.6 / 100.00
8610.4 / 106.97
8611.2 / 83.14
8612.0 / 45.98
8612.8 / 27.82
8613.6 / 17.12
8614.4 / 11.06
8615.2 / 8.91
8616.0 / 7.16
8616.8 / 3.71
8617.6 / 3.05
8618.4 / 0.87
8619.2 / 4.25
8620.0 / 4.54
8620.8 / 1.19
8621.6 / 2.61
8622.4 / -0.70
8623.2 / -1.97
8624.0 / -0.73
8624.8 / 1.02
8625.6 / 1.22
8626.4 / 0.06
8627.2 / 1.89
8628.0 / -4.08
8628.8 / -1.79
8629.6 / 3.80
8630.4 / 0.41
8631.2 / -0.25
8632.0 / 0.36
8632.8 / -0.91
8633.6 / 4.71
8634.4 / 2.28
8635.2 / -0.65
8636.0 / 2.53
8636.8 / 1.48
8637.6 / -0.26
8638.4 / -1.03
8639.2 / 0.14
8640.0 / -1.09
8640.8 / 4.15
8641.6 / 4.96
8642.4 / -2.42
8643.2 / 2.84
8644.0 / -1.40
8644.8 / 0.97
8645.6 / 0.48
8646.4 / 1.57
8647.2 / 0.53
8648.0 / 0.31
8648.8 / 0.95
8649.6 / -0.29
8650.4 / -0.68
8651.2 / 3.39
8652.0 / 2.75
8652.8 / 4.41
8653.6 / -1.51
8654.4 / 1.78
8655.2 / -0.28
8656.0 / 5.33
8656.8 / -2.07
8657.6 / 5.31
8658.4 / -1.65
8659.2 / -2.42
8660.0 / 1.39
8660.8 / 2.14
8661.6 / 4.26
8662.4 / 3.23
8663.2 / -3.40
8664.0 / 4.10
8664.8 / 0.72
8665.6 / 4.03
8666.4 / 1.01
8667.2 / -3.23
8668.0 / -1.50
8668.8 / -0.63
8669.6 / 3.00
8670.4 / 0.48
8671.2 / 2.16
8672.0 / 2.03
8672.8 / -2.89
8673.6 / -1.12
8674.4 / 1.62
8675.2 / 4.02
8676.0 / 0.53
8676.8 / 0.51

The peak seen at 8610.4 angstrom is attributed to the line [O III]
